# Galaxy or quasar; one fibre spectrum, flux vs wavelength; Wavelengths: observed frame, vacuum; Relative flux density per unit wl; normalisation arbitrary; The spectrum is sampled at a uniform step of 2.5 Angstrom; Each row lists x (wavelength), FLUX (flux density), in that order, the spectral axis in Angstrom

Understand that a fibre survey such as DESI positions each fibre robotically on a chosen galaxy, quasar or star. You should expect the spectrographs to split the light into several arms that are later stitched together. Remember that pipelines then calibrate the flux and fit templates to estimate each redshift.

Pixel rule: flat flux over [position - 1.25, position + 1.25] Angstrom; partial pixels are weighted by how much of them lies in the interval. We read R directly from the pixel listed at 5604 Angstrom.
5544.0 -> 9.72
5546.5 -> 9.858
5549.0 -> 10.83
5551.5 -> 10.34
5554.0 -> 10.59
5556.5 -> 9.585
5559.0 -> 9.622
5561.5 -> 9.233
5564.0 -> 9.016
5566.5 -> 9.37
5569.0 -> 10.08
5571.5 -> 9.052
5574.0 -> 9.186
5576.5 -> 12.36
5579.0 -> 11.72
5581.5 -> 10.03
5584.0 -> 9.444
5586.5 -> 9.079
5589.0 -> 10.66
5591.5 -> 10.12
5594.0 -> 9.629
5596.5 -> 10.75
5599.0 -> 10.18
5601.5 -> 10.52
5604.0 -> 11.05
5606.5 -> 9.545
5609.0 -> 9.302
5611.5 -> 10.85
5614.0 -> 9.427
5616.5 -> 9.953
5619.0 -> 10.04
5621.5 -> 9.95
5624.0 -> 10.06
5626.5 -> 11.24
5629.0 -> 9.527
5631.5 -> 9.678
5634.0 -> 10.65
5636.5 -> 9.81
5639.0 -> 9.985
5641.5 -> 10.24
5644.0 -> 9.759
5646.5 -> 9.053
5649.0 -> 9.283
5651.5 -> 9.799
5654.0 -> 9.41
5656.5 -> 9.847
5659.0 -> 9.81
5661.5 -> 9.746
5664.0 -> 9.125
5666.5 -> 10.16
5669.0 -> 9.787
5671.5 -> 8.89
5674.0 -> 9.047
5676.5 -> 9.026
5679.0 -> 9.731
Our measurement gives 11.05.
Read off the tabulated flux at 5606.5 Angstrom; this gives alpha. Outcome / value 9.545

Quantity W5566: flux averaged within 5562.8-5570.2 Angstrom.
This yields 9.49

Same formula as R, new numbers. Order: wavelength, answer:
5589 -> 10.66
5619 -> 10.04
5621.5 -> 9.95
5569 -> 10.08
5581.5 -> 10.03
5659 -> 9.81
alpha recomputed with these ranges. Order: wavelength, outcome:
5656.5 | 9.847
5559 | 9.622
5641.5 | 10.24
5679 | 9.731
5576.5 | 12.36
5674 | 9.047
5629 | 9.527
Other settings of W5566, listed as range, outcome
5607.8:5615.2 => 9.87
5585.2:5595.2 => 9.87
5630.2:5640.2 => 10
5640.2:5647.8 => 9.68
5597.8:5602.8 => 10.4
